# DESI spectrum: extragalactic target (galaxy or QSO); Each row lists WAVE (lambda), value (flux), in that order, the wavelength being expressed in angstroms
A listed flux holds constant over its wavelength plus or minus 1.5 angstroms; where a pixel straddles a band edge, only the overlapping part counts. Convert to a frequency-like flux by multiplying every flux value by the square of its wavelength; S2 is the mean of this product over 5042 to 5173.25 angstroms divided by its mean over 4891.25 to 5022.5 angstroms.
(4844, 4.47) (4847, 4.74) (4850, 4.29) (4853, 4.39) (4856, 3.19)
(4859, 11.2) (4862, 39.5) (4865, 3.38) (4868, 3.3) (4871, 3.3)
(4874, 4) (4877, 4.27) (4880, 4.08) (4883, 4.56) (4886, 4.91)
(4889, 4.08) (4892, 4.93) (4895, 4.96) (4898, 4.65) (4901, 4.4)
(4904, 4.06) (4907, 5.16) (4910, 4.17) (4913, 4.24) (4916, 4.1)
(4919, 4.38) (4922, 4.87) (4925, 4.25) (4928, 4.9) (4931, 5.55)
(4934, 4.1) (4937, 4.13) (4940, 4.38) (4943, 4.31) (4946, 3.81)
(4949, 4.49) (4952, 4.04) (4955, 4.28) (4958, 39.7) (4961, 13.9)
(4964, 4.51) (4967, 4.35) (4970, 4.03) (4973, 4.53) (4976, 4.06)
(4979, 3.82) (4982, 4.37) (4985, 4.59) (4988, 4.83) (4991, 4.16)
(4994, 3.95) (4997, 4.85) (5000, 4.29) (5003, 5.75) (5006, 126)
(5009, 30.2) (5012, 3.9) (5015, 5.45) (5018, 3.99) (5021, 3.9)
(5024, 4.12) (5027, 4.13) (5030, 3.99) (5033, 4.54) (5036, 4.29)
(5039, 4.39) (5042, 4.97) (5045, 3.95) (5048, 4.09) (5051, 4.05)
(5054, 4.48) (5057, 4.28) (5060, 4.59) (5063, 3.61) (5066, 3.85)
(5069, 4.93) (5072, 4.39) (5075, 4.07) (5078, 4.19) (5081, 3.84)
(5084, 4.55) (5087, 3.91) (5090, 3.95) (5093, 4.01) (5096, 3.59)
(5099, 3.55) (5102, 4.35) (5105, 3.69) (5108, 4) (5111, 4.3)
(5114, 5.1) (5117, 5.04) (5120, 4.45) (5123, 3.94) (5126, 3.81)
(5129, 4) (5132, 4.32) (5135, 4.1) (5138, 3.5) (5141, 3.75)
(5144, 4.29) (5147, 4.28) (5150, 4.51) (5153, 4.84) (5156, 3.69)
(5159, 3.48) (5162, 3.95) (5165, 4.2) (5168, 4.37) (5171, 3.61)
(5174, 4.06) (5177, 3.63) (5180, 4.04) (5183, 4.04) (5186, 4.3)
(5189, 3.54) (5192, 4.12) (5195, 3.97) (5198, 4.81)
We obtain 0.5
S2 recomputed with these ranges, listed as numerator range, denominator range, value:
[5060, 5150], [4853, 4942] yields 0.79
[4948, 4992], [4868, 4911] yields 1.74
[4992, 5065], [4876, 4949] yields 2.43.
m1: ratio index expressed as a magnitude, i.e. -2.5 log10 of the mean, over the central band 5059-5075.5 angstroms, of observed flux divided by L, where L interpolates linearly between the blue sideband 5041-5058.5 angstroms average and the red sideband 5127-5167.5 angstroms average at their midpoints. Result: 0.00 mag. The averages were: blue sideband 4.28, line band 4.24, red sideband 4.07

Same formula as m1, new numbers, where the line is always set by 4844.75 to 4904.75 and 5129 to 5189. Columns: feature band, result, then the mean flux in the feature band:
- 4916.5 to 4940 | 0.28 mag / 4.56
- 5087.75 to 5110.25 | 0.16 mag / 3.89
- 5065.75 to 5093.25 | 0.12 mag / 4.19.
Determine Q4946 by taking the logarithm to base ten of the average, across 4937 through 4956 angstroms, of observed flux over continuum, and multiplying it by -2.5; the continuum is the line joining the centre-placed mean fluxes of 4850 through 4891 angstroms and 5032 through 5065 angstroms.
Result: 0.37 mag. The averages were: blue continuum 7.11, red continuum 4.28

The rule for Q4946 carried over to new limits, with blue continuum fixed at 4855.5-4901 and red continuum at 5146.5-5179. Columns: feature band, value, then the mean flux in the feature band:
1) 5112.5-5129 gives 0.01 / 4.43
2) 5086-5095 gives 0.21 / 3.94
